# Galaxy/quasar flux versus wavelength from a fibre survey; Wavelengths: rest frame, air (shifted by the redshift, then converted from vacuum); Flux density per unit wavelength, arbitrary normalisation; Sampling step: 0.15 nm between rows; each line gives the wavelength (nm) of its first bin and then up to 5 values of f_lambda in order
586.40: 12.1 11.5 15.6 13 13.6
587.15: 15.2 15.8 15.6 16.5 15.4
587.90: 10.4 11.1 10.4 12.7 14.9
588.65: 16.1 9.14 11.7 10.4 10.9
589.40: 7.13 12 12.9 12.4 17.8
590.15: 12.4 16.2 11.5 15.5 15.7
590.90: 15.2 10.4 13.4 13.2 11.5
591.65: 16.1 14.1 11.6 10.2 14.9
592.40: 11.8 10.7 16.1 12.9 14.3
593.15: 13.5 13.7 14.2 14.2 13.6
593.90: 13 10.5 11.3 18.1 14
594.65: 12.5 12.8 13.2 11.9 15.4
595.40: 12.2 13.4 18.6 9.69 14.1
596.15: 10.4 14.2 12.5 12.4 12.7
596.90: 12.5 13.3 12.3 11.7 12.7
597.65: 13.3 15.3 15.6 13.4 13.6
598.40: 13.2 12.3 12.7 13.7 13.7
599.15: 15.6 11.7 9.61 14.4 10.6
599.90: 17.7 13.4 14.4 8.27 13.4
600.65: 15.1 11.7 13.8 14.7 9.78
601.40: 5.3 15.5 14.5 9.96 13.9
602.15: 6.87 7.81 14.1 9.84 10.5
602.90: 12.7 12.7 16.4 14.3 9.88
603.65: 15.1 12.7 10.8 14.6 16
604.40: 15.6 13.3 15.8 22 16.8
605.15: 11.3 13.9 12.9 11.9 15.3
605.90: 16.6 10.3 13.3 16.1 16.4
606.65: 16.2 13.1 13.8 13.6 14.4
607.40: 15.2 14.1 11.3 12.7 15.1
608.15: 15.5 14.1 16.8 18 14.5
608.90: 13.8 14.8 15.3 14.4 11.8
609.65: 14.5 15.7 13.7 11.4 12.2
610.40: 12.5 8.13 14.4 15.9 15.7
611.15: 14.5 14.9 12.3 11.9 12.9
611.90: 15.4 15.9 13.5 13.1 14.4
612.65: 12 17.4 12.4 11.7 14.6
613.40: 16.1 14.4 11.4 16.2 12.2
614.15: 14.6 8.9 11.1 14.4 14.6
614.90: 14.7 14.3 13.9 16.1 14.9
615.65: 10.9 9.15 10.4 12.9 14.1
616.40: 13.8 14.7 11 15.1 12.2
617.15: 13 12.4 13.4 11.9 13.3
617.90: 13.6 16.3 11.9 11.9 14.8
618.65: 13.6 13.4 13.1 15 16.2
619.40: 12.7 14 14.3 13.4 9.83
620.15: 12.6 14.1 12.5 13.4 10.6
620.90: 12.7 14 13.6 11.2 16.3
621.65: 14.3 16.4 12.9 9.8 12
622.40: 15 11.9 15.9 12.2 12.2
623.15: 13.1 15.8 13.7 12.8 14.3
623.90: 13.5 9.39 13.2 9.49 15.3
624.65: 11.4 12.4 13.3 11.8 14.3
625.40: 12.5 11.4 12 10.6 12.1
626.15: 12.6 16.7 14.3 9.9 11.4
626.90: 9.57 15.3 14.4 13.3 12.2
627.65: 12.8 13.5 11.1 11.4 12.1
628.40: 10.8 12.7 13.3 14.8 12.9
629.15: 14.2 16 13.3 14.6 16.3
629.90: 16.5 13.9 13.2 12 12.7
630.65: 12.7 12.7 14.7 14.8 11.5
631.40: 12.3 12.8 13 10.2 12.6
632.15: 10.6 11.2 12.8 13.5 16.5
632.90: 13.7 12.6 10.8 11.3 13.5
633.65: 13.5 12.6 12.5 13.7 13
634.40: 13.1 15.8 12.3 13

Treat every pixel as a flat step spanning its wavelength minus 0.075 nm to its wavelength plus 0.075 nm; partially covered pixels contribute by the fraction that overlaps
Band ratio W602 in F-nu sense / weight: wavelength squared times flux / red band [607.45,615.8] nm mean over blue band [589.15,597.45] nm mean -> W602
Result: 1.12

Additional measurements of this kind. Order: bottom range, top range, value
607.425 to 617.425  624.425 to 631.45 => 1.01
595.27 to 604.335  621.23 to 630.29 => 1.11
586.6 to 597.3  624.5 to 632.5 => 1.10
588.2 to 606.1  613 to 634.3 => 1.09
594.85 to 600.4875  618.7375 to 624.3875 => 1.09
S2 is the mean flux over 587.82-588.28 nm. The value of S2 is 10.7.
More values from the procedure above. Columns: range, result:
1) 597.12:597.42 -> 12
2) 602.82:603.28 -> 13.9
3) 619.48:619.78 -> 14.1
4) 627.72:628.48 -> 11.8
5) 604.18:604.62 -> 15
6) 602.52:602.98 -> 11.1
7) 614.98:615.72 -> 14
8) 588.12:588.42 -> 11.5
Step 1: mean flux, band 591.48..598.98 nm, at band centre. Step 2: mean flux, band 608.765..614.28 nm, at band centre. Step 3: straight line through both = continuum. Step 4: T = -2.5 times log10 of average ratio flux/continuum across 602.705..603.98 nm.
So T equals 0.048 mag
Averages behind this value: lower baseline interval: 13.3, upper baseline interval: 13.7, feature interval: 12.9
